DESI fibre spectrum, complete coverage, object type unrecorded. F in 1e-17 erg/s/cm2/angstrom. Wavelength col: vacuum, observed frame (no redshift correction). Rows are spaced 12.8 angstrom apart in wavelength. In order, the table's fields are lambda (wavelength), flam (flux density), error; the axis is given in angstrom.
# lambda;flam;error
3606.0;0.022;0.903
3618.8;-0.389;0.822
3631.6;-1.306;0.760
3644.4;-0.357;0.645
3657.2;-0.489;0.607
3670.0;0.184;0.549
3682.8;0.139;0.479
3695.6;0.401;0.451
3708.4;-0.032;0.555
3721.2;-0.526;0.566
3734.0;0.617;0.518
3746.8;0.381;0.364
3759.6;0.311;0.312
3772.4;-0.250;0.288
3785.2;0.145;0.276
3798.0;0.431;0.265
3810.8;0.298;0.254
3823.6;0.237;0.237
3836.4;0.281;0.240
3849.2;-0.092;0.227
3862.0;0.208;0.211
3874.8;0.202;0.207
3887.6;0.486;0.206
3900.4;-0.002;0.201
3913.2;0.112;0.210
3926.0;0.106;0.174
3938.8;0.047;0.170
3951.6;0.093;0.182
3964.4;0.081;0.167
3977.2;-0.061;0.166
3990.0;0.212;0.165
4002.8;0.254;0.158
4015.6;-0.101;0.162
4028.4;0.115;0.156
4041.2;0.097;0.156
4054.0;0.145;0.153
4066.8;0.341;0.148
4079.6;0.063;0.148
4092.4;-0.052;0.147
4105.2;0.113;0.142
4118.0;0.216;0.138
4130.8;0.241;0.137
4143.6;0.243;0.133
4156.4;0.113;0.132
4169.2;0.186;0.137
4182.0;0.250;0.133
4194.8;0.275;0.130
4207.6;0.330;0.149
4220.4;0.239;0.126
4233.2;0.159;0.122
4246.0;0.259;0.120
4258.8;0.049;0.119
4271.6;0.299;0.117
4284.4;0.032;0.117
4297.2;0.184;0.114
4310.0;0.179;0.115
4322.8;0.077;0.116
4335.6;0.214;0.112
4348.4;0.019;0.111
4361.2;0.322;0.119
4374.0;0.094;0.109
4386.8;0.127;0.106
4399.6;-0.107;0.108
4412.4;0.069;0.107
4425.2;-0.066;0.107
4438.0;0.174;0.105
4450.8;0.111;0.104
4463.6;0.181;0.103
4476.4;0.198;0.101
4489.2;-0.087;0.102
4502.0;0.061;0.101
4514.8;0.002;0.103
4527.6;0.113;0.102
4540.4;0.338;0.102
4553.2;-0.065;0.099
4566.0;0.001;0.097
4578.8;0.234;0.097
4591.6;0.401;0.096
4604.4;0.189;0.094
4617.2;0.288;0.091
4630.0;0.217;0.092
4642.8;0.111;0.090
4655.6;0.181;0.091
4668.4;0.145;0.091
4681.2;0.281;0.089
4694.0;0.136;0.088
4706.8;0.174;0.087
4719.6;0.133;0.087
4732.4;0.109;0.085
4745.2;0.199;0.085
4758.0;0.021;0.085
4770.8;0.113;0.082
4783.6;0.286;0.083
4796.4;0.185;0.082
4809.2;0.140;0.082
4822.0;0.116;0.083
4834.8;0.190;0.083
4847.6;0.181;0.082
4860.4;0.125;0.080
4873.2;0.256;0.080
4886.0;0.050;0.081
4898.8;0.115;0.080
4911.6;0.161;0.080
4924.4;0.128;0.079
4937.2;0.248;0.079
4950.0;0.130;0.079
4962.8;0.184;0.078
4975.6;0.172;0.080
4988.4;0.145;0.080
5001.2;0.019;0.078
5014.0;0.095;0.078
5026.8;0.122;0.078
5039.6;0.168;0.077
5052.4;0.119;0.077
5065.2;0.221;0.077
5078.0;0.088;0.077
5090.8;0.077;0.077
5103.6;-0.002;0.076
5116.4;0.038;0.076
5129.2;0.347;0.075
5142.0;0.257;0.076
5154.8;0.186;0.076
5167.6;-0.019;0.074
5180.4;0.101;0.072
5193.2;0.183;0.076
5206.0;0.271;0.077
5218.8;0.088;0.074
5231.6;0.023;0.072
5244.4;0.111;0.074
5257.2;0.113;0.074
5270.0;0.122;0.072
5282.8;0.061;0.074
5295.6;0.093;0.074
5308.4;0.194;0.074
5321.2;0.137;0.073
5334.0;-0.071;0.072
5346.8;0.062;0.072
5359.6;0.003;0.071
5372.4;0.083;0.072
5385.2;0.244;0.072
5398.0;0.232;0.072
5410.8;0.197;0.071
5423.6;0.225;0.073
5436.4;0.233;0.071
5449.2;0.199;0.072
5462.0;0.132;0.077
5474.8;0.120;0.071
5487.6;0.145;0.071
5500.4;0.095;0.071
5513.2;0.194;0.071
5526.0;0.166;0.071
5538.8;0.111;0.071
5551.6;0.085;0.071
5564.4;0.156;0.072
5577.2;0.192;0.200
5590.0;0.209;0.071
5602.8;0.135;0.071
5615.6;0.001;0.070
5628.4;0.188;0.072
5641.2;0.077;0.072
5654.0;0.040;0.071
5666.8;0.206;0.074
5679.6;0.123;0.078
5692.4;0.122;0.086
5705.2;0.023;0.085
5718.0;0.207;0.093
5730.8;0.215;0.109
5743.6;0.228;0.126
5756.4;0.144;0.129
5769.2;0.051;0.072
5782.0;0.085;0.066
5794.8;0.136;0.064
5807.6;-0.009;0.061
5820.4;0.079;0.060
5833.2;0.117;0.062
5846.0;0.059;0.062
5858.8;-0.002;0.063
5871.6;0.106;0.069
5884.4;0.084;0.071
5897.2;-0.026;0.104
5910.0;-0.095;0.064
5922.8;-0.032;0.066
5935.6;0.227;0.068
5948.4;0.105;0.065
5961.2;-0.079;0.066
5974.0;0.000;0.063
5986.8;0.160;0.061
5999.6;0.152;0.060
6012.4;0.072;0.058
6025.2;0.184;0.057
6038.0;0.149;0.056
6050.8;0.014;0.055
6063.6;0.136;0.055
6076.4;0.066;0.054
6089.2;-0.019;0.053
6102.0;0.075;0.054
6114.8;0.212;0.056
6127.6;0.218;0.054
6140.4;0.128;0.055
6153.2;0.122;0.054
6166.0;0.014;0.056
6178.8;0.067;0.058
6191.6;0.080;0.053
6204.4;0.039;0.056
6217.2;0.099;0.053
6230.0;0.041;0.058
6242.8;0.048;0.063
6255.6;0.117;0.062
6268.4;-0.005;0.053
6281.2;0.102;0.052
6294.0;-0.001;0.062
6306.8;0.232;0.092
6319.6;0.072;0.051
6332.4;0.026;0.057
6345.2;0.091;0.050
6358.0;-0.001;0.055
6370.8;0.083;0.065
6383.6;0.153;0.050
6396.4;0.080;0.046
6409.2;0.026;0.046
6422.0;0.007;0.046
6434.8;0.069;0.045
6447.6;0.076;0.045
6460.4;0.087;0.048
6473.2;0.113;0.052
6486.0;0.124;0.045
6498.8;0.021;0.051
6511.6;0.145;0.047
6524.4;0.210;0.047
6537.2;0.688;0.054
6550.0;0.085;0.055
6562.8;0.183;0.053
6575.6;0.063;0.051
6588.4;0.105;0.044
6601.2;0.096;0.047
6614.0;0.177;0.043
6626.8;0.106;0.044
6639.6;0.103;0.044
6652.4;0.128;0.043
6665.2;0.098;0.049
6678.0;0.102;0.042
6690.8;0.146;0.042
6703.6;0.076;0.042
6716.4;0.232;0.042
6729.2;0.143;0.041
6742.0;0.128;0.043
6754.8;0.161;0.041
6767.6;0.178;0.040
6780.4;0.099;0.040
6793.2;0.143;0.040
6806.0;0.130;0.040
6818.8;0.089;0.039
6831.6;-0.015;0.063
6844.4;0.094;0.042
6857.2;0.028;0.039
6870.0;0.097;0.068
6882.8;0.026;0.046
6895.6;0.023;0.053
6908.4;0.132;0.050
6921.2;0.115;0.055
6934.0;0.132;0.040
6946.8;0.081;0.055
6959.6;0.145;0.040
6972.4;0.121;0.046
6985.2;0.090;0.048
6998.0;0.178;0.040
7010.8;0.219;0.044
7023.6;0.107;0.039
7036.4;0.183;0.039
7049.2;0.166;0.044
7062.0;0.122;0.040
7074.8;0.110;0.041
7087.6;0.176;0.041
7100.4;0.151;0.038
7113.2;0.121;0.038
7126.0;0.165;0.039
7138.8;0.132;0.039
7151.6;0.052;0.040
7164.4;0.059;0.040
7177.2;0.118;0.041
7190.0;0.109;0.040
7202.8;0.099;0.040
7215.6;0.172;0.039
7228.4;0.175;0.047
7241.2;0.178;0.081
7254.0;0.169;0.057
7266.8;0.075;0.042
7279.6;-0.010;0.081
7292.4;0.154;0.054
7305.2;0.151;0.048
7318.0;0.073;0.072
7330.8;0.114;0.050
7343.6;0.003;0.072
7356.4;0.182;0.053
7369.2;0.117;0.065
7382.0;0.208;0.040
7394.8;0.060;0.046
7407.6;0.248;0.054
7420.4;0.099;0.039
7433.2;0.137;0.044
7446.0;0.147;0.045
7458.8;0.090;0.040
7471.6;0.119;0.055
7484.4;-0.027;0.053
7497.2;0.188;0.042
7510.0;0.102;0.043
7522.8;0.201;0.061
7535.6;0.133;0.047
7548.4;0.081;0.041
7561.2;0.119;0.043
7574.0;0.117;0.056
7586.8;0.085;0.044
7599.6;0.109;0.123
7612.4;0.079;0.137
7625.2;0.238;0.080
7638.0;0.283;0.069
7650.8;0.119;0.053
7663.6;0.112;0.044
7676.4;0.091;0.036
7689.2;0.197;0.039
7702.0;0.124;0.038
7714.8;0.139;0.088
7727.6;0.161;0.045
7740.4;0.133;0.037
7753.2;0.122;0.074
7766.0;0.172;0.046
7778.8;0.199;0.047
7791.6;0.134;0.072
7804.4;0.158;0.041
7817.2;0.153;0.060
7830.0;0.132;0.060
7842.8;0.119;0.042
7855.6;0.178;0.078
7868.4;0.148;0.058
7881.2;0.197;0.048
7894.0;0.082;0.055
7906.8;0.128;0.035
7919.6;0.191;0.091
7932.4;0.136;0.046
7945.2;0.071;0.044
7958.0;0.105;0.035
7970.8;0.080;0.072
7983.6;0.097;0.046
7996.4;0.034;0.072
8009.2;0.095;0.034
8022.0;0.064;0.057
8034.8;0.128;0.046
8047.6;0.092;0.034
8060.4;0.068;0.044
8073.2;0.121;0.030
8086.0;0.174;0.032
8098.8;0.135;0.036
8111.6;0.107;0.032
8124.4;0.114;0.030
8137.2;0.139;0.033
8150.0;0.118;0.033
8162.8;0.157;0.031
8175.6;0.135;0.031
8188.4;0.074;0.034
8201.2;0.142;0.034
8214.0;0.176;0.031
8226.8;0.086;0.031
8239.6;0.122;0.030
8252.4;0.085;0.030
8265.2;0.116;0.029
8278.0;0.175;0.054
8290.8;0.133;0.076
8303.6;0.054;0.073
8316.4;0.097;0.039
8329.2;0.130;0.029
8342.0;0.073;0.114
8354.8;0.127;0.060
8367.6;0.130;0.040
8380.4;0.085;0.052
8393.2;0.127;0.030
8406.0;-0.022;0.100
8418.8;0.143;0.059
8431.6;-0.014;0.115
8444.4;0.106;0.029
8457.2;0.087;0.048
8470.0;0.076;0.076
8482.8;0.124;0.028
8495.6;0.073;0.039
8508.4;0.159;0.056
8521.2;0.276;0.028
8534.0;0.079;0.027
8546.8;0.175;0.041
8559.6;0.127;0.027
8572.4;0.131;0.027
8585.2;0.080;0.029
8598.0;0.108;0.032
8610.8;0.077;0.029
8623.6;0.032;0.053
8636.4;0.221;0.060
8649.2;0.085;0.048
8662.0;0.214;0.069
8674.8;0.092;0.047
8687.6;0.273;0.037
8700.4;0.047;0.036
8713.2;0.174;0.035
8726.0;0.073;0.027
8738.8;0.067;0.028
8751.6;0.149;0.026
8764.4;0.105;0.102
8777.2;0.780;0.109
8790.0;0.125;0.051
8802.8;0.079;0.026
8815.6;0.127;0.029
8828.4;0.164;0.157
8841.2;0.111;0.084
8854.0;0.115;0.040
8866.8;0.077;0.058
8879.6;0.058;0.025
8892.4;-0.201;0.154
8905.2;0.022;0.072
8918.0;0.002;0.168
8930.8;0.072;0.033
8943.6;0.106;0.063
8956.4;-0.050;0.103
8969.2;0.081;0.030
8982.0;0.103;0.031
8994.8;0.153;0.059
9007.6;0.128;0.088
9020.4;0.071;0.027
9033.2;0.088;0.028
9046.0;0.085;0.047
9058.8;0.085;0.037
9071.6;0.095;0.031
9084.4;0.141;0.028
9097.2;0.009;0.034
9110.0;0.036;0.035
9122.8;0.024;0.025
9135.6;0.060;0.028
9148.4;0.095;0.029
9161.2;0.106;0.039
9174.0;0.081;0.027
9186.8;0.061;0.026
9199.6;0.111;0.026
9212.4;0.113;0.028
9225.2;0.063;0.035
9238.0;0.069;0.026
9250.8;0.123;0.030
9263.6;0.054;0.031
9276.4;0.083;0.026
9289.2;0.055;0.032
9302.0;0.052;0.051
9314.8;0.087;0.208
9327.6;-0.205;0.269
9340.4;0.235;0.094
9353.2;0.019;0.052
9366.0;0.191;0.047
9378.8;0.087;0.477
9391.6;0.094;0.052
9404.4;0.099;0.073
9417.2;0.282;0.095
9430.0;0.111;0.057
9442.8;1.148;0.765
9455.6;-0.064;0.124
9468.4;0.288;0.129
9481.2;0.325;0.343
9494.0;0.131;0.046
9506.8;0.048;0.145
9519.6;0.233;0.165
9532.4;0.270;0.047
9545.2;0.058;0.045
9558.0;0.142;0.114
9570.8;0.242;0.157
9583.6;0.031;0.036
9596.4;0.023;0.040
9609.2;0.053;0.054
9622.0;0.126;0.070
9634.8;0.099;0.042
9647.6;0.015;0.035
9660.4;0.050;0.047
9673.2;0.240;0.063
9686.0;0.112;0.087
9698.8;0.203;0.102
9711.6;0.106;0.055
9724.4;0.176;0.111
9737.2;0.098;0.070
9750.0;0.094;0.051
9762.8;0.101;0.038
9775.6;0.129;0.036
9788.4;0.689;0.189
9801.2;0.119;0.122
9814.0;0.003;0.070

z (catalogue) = 0.75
